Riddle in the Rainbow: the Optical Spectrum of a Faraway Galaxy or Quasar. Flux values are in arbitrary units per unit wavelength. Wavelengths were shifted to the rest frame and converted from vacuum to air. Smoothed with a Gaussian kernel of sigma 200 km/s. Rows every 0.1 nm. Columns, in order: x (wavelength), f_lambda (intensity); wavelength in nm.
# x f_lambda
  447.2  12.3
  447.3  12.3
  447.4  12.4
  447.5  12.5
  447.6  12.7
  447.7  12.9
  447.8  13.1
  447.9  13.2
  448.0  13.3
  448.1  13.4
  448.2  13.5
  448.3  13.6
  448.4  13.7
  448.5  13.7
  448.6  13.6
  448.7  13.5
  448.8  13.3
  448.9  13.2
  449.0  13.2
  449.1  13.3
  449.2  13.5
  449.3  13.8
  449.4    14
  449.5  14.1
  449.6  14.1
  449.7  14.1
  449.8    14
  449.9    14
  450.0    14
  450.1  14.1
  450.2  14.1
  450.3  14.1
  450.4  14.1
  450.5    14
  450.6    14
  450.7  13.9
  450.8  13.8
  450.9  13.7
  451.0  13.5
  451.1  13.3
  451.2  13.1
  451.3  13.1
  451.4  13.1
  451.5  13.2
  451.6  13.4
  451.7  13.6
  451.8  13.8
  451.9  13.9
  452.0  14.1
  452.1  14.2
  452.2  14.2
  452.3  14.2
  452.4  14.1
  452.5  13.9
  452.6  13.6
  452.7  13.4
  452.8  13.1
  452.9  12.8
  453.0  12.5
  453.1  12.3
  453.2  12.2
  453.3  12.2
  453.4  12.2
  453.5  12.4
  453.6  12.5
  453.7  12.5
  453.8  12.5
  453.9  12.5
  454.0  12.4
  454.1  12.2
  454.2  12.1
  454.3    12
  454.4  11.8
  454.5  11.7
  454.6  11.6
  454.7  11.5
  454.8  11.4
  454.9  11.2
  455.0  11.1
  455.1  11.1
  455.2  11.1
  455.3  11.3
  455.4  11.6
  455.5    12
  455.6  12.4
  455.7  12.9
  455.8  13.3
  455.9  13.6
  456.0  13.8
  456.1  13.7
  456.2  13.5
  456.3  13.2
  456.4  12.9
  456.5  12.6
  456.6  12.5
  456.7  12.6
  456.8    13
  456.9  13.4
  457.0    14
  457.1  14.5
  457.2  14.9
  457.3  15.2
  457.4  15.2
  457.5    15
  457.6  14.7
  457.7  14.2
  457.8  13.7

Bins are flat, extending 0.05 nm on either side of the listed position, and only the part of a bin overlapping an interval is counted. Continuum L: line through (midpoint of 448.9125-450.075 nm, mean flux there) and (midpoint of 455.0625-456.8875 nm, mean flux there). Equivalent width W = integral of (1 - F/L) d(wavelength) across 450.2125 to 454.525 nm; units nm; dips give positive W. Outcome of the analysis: 0.05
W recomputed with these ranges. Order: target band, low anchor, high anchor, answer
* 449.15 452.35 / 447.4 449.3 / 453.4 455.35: -0.28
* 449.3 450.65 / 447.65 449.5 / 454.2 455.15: -0.11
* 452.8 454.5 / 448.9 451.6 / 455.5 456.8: 0.13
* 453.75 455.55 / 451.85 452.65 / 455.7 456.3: 0.26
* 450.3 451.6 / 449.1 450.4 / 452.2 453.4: 0.01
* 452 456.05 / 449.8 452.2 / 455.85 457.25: 0.32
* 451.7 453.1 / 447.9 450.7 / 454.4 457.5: -0.03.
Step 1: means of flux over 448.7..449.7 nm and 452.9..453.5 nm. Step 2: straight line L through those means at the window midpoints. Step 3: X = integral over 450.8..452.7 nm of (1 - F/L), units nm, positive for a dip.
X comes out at -0.128 nm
